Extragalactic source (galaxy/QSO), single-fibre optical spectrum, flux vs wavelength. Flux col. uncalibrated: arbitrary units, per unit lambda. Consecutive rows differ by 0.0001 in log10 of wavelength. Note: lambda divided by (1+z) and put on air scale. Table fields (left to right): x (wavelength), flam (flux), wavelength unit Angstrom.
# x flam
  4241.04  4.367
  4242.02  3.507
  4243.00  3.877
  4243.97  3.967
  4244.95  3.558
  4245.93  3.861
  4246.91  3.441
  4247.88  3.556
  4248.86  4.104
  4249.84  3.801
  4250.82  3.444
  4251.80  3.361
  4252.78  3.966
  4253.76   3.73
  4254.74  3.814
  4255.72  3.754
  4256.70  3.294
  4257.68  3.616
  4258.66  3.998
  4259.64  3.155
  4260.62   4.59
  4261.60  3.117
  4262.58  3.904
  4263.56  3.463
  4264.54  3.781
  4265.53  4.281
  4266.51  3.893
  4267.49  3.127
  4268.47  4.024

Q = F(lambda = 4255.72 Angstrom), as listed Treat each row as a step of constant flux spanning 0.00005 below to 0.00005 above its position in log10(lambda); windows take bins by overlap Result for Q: 3.754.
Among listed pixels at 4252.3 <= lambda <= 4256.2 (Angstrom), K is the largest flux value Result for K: 3.966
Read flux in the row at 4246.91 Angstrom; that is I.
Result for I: 3.441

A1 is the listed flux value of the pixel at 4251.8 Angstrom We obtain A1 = 3.361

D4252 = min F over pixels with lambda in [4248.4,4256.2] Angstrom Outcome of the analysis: 3.361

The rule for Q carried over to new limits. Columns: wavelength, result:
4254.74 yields 3.814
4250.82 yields 3.444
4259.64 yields 3.155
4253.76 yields 3.73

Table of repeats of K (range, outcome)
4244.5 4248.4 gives 3.861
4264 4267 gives 4.281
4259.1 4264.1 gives 4.59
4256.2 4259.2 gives 3.998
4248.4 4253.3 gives 4.104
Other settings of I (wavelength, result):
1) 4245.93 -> 3.861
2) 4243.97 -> 3.967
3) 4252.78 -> 3.966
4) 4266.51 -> 3.893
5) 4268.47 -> 4.024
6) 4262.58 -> 3.904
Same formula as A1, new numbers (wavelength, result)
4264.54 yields 3.781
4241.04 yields 4.367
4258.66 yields 3.998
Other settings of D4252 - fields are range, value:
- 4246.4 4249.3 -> 3.441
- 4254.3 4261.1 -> 3.155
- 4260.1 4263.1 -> 3.117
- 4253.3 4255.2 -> 3.73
